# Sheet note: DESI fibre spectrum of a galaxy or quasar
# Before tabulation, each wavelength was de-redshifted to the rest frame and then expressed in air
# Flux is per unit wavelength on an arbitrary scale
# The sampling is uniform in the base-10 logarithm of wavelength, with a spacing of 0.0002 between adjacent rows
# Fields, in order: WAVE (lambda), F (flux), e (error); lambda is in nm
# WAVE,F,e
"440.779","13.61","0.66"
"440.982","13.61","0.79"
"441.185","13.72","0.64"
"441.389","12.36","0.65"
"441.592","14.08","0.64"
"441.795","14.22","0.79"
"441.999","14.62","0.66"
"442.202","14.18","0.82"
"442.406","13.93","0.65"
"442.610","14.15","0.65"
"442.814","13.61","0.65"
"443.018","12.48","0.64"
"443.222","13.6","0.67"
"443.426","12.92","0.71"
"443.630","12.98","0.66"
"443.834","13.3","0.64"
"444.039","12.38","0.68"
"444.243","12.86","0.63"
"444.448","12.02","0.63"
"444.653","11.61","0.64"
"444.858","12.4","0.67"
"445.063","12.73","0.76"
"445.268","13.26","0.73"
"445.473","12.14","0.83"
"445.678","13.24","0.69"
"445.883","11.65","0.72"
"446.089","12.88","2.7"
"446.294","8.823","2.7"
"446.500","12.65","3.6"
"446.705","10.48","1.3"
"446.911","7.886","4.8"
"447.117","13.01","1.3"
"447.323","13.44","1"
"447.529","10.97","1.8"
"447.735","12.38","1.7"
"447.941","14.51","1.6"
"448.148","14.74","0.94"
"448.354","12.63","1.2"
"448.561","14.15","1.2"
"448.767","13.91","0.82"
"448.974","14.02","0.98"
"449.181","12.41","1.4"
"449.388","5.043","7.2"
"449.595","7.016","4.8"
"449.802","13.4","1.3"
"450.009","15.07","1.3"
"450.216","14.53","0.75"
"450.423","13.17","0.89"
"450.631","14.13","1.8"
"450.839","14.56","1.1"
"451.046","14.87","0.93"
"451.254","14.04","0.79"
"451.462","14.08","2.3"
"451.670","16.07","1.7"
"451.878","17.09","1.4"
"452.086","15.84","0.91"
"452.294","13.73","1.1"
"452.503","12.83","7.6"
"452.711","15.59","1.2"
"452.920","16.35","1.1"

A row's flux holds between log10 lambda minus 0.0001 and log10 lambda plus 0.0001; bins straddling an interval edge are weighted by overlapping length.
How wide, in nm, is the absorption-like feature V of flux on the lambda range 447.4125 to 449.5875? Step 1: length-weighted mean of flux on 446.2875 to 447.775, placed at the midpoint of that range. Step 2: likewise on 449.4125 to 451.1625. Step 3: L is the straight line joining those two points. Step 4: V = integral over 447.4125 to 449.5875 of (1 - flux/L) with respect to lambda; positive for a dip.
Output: -0.04 nm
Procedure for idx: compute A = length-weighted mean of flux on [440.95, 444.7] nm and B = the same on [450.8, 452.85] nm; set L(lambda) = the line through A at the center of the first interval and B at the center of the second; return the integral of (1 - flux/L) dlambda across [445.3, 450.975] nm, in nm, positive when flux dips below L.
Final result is 0.757 nm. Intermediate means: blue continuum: 13.3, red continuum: 14.9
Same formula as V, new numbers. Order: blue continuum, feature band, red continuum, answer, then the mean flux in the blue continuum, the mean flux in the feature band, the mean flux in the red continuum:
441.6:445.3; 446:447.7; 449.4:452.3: 0.28 nm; 13.2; 11.3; 13.8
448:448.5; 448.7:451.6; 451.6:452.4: 0.36 nm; 13.8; 12.9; 15.7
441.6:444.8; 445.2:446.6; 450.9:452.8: 0.17 nm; 13.3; 12.1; 14.9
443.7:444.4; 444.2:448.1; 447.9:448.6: 0.37 nm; 12.8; 12.1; 13.9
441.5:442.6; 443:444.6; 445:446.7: 0.05 nm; 14.2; 12.8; 12.1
